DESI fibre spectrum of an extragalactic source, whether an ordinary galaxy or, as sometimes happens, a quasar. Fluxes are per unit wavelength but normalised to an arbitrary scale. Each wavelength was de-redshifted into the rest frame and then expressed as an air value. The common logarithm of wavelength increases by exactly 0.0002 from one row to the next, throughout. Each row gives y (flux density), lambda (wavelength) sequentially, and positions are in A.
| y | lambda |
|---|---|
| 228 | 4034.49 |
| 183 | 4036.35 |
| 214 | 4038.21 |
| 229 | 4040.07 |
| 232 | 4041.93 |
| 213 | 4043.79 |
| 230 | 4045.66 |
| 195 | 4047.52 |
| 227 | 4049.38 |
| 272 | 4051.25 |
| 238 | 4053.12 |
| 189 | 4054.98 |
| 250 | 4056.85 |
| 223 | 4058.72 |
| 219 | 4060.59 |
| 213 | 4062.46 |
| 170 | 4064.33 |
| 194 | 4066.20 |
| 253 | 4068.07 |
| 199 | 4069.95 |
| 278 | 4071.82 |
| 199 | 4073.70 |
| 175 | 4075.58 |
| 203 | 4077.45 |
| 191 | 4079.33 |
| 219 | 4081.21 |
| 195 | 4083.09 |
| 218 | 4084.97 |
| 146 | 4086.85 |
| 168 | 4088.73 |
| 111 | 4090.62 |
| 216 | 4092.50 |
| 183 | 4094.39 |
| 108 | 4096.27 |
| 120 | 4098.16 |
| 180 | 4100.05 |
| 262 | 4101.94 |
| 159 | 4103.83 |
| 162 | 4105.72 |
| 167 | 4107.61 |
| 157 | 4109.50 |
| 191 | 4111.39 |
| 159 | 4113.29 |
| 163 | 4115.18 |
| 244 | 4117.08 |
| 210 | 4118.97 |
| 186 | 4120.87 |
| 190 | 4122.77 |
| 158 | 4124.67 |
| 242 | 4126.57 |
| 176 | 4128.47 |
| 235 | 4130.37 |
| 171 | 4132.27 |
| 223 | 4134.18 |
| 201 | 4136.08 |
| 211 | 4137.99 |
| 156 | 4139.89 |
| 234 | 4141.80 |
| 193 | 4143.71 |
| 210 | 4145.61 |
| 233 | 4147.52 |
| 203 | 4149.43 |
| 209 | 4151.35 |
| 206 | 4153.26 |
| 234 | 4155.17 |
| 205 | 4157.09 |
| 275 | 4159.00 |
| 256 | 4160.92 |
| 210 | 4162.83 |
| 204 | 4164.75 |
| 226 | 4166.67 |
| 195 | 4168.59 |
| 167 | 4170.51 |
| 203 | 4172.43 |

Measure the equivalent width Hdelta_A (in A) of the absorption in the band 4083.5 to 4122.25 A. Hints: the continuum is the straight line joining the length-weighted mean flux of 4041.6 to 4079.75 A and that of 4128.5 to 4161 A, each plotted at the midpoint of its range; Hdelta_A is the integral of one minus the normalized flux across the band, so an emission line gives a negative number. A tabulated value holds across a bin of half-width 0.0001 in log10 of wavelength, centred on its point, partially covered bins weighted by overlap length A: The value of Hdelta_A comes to 7.0 A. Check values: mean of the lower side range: 217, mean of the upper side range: 213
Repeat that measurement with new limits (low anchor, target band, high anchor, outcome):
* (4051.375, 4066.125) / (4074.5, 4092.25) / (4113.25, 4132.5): 2.3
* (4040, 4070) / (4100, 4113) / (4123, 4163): 2.0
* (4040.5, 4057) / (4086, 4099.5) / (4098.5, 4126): 3.2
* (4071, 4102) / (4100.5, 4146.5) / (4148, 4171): 1.6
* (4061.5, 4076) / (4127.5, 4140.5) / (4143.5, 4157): 0.9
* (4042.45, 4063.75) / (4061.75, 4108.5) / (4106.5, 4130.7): 4.5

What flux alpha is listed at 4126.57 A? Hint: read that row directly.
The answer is 242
